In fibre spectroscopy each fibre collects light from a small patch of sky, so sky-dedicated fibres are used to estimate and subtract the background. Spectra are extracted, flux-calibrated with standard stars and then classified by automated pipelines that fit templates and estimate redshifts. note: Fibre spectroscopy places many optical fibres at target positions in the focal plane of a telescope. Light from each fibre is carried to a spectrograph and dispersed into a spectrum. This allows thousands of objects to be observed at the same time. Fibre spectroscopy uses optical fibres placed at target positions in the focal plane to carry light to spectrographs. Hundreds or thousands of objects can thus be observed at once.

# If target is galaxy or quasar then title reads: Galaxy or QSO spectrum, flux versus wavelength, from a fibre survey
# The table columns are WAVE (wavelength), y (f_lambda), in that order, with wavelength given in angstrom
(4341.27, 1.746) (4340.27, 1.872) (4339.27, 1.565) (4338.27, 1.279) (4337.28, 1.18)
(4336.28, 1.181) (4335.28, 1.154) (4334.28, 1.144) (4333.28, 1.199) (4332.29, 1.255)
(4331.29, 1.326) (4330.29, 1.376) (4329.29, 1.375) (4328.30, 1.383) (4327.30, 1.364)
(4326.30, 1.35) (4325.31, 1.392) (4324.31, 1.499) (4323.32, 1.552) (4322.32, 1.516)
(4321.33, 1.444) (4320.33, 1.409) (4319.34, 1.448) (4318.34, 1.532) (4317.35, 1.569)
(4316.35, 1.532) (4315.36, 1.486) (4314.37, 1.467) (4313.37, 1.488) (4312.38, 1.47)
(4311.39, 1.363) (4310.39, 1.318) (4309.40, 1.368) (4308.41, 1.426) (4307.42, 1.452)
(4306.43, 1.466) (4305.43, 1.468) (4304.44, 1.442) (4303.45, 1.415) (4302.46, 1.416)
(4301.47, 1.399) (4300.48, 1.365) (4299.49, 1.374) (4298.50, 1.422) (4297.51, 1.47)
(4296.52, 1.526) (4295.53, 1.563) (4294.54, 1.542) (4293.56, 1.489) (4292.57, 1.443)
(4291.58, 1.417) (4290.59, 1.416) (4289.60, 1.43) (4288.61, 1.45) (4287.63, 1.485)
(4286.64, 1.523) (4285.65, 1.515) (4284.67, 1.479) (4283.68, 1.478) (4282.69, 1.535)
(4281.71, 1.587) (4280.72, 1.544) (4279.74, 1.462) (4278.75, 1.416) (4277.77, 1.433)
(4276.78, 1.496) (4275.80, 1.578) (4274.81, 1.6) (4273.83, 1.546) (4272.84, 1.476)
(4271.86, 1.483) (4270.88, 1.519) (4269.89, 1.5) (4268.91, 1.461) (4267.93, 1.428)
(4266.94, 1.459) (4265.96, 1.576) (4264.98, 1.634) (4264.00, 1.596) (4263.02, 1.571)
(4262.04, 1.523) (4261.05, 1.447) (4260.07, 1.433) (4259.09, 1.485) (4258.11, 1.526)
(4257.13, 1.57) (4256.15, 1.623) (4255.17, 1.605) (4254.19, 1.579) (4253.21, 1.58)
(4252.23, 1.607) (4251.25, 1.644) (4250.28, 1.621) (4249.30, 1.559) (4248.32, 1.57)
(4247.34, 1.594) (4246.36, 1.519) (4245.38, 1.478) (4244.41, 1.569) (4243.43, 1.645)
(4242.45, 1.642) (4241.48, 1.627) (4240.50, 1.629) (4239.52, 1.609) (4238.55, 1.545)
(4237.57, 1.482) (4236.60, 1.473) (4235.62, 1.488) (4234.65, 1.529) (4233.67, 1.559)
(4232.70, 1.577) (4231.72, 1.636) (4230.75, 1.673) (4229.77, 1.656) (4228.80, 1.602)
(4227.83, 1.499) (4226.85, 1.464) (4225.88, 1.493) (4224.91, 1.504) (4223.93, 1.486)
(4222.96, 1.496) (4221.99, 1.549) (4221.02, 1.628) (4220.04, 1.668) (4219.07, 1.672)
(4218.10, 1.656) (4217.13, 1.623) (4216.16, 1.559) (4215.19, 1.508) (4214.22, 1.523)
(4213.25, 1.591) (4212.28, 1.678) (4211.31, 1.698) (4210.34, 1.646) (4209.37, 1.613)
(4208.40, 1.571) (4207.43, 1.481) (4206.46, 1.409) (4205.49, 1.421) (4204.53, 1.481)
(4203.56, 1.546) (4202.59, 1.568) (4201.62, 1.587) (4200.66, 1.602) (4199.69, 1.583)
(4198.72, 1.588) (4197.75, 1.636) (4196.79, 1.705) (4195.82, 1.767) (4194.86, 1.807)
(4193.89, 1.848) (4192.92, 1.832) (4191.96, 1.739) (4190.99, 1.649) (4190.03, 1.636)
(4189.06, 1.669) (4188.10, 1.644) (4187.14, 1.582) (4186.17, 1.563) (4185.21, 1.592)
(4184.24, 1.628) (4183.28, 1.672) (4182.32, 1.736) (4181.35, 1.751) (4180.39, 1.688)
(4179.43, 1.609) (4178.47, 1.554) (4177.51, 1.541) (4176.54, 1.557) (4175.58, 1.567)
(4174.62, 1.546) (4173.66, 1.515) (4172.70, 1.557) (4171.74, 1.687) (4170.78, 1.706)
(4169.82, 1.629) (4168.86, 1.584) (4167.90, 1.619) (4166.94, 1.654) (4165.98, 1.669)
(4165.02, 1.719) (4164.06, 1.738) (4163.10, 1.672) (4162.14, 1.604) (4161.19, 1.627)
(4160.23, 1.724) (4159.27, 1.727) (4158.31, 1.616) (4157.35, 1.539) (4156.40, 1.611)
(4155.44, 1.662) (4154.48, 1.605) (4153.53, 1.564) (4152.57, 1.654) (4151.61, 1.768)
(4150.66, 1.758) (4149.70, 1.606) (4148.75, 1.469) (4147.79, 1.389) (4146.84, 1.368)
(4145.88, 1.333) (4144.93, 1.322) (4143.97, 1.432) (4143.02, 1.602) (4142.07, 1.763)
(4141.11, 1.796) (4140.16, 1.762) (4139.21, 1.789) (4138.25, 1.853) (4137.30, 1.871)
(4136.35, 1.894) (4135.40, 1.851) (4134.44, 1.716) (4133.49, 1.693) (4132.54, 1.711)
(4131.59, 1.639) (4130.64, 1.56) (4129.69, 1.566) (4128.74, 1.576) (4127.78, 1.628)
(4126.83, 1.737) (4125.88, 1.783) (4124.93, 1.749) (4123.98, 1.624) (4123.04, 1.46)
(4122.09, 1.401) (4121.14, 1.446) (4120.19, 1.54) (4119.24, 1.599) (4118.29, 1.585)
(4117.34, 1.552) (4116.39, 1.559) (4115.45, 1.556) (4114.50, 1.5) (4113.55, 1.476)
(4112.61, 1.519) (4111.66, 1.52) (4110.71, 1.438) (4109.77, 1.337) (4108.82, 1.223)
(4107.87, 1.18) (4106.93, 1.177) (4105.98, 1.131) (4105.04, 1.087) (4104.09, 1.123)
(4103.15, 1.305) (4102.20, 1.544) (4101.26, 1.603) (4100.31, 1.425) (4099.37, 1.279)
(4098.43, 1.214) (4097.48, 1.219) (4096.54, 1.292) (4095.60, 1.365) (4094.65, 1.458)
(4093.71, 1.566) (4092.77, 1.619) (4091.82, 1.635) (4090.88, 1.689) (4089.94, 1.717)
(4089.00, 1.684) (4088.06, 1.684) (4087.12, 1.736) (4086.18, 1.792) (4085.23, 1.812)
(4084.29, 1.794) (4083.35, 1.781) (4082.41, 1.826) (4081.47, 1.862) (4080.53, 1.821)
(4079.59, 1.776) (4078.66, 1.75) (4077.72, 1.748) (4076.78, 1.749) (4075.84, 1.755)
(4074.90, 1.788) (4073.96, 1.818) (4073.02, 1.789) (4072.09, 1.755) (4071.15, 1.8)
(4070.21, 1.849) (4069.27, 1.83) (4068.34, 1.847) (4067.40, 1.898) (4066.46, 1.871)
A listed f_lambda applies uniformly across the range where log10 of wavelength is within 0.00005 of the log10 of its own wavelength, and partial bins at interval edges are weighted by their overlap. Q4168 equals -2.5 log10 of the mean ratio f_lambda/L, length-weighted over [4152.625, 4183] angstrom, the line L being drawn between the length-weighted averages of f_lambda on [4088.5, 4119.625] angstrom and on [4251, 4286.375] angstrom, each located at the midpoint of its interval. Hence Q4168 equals -0.12 mag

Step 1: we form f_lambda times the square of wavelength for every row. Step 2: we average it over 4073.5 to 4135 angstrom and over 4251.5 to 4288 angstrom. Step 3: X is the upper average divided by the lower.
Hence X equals 1.06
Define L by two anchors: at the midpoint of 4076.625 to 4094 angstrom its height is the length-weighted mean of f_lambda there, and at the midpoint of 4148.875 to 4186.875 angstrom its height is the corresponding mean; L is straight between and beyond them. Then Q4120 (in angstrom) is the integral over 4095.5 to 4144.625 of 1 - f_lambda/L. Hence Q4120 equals 4.9 angstrom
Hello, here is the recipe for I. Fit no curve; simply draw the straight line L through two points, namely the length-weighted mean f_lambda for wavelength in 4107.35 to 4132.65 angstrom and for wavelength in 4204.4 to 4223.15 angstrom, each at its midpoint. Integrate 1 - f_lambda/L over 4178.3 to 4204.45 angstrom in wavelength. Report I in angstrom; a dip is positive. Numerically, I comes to -1.5 angstrom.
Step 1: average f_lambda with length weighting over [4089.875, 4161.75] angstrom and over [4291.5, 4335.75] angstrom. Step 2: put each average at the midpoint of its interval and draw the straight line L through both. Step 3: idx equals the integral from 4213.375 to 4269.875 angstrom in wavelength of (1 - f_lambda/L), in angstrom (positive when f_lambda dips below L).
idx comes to -3.6 angstrom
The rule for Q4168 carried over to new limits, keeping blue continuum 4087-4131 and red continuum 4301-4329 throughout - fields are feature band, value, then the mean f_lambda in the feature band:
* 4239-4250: -0.09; 1.59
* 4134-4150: -0.11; 1.64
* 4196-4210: -0.07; 1.56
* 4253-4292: -0.04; 1.51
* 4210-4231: -0.09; 1.58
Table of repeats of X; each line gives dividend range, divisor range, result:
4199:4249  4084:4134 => 1.10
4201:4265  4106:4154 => 1.04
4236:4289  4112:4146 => 1.01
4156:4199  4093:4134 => 1.16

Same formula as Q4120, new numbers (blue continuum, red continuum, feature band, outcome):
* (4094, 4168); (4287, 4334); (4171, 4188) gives -1.1 angstrom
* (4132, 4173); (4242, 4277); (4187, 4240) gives -0.1 angstrom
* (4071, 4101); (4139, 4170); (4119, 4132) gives 0.3 angstrom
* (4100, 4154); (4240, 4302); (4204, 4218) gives -0.3 angstrom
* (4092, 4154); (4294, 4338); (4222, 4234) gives -0.8 angstrom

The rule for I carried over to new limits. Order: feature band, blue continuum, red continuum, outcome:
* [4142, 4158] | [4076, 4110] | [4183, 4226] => 0.2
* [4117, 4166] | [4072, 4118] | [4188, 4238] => -2.0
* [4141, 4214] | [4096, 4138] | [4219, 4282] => -4.5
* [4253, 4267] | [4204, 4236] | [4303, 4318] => -0.3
